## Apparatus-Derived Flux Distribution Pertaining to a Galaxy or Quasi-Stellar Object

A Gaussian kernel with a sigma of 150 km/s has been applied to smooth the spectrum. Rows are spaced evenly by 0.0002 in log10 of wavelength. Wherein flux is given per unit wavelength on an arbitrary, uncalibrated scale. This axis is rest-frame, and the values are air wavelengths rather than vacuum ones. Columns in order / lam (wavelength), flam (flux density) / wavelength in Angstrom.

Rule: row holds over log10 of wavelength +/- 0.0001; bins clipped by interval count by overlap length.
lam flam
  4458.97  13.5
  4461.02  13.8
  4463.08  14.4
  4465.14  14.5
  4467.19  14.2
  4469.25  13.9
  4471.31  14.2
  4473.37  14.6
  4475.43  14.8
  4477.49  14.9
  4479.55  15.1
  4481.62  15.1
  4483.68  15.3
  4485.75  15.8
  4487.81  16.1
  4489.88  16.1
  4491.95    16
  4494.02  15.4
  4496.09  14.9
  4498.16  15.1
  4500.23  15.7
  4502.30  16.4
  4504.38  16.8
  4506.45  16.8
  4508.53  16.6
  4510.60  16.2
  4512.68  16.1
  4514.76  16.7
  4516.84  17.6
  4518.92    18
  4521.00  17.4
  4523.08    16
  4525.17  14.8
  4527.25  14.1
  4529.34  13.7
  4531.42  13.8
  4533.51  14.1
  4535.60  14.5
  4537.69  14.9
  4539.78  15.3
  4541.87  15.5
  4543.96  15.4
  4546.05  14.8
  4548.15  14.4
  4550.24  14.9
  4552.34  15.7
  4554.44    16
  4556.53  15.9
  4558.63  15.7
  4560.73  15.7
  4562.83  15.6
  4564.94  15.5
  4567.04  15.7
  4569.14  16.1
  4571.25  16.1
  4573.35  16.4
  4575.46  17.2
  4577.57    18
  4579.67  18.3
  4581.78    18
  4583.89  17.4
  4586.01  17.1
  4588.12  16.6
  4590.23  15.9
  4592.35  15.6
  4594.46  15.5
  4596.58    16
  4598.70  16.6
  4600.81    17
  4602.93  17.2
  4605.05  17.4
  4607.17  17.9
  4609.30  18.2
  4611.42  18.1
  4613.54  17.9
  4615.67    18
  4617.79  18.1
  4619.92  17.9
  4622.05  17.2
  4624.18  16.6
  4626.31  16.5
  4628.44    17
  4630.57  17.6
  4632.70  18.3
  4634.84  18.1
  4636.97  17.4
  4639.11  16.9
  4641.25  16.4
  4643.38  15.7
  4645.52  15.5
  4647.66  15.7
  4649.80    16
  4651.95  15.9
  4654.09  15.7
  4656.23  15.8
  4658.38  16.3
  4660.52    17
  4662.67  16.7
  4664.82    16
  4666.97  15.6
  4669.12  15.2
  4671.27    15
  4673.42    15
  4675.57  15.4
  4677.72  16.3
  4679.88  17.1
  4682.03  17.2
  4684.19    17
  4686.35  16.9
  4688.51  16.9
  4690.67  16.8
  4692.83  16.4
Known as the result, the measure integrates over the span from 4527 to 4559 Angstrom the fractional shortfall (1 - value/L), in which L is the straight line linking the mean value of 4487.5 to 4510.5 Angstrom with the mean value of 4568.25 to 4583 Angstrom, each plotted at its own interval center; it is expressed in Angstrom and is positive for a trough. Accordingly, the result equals 3.37 Angstrom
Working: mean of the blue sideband 16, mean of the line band 14.9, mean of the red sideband 17.2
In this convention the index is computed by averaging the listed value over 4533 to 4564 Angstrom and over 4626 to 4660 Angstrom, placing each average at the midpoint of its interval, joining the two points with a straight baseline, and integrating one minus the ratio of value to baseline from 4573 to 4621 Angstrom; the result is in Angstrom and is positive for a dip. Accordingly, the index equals -4.0 Angstrom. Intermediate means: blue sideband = 15.2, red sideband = 16.6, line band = 17.2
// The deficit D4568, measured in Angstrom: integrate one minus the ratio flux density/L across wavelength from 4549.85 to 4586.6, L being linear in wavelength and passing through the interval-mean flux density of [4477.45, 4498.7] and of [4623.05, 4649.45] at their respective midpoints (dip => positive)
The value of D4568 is -0.5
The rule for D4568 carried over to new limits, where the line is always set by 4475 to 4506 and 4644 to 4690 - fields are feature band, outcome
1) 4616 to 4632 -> -1.35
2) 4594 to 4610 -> -1.09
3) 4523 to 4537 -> 1.23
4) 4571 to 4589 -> -1.62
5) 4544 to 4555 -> 0.44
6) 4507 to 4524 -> -1.25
